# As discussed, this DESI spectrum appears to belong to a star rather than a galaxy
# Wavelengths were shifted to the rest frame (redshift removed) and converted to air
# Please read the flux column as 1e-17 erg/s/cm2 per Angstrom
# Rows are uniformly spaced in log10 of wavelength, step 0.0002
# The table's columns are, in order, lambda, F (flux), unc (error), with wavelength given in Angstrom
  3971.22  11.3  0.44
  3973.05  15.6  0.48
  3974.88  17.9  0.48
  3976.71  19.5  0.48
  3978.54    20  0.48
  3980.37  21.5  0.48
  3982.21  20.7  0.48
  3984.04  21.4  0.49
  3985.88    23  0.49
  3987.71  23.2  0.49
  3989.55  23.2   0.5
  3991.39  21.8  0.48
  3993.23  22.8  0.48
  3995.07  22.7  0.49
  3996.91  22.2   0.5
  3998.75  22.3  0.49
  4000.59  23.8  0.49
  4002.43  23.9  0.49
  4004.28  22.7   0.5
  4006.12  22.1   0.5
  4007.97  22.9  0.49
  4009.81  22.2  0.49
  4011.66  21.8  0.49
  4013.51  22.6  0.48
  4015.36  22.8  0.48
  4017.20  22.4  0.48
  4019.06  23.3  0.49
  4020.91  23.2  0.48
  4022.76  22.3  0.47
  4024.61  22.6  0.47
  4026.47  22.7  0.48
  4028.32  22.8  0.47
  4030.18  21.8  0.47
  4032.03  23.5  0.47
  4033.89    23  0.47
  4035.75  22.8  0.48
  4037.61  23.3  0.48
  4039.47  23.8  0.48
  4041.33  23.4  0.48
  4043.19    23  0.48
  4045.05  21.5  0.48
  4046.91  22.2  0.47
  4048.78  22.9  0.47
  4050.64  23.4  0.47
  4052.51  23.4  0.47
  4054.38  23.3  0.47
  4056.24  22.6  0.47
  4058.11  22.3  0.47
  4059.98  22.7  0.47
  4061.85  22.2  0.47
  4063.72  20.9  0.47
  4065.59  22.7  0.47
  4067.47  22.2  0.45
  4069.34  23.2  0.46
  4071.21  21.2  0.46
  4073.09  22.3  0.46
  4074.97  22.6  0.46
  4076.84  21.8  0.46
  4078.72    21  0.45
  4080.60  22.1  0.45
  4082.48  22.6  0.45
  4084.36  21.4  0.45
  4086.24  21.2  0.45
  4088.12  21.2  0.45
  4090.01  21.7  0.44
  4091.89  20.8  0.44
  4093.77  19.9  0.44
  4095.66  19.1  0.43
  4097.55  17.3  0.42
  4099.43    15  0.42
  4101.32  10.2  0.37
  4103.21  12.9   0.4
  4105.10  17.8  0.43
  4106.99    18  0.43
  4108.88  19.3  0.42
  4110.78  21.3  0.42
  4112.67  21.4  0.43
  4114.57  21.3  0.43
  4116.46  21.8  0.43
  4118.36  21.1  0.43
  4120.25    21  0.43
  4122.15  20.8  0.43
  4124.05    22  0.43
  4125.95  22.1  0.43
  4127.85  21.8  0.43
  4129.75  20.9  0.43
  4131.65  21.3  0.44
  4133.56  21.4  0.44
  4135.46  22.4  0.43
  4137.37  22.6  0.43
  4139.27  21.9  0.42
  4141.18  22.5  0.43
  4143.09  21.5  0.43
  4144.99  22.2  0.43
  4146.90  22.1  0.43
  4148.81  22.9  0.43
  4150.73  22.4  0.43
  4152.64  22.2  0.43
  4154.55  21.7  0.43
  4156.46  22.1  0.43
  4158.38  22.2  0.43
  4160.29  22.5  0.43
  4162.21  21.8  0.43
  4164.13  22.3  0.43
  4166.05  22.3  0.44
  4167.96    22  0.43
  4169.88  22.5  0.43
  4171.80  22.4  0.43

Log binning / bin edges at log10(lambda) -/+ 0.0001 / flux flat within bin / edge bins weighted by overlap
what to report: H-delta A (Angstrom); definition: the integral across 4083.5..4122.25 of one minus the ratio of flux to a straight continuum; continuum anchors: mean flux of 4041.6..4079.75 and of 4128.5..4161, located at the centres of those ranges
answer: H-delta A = 5.2 Angstrom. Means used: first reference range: 22.4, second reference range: 22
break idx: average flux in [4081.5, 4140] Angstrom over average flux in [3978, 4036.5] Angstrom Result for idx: 0.89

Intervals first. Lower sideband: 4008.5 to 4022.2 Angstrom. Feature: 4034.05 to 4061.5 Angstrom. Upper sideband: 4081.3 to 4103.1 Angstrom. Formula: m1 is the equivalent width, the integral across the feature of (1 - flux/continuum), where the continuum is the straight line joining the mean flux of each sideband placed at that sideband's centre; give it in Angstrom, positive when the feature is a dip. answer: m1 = -2.4 Angstrom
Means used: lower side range 22.6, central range 22.9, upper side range 18.9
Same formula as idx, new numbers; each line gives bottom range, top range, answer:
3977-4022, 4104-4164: 0.96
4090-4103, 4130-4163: 1.29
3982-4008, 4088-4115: 0.81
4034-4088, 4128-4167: 0.98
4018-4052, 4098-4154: 0.90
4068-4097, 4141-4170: 1.04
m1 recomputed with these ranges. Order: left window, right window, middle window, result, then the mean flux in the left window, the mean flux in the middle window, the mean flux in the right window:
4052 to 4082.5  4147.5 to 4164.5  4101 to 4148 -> 3.4 Angstrom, 22.3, 20.6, 22.2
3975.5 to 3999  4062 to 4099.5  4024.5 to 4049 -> -1.5 Angstrom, 21.8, 22.8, 21.2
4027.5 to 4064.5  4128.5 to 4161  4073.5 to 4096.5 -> 1.2 Angstrom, 22.7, 21.3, 22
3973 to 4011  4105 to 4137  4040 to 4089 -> -2.1 Angstrom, 21.8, 22.3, 21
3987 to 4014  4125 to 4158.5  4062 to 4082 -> 0.3 Angstrom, 22.7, 22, 22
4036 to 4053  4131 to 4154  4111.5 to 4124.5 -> 0.6 Angstrom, 23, 21.3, 22.1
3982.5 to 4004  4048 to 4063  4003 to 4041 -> 0.0 Angstrom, 22.7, 22.7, 22.8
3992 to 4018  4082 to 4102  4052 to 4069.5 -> -1.8 Angstrom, 22.7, 22.5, 19.2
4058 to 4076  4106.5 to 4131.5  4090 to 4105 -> 3.3 Angstrom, 22.2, 16.9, 21.1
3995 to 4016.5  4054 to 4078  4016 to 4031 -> -0.1 Angstrom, 22.7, 22.6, 22.3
